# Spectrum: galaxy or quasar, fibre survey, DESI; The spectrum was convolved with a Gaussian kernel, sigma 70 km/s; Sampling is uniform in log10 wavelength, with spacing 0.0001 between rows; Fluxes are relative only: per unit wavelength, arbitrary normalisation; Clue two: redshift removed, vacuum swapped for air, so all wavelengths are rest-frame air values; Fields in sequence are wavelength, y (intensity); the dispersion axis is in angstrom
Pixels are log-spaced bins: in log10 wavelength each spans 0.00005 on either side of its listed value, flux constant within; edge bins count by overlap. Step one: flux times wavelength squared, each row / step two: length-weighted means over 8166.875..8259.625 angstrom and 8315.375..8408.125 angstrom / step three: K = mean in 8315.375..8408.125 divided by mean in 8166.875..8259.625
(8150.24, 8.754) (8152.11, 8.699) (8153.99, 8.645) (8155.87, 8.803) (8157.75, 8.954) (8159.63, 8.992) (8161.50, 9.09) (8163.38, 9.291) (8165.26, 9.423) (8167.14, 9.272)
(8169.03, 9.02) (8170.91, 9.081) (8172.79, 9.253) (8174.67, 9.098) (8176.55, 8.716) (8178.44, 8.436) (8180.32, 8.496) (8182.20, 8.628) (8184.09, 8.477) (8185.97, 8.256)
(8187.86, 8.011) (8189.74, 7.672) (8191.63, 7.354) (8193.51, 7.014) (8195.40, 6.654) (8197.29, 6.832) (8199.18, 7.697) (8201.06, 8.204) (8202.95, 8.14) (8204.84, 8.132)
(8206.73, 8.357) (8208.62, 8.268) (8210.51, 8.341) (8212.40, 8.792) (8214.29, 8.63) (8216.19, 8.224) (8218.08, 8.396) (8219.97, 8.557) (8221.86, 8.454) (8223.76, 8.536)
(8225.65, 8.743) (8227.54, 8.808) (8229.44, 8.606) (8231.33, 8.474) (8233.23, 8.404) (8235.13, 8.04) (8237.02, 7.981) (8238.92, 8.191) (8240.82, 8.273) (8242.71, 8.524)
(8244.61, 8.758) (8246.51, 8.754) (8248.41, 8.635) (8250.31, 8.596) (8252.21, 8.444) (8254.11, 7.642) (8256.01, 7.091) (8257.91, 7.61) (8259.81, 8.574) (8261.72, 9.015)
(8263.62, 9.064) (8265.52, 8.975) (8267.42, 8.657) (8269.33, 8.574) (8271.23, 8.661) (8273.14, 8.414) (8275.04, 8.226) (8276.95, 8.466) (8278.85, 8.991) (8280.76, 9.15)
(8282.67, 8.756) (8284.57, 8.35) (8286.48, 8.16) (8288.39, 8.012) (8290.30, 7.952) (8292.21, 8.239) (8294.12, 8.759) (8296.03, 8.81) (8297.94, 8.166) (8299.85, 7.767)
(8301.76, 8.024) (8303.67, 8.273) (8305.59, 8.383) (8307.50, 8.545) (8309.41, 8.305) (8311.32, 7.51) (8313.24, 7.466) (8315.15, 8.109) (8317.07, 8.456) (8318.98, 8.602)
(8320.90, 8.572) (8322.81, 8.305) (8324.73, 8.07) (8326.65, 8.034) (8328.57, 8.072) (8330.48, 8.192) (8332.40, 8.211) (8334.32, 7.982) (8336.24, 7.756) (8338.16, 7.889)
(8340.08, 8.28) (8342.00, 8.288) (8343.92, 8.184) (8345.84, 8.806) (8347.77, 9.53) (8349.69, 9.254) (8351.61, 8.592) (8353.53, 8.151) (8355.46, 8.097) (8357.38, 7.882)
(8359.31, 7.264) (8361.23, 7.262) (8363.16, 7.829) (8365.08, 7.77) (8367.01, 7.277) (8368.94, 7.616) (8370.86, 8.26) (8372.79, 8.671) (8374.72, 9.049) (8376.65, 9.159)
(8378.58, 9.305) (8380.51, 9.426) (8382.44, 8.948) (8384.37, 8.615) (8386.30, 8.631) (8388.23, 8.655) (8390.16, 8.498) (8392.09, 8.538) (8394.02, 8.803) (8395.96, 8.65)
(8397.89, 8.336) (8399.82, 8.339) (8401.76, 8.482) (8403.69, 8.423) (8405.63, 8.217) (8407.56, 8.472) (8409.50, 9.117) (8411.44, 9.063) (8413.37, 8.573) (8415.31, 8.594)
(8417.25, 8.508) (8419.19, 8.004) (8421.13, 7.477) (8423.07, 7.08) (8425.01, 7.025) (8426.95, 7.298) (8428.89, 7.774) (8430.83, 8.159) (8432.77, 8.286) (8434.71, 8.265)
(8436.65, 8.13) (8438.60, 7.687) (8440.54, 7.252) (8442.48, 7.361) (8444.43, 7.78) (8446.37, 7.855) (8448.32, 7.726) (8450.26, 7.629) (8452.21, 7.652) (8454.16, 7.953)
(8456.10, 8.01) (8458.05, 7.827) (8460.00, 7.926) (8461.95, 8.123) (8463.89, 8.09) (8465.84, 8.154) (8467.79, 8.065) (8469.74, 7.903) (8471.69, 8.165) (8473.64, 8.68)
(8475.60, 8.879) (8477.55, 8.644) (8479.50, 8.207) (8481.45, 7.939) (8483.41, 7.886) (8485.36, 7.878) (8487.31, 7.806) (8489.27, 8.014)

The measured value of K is 1.0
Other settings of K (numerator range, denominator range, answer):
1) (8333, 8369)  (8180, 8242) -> 1.03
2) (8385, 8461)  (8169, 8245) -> 1.03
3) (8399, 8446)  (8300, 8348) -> 1.00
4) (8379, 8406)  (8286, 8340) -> 1.08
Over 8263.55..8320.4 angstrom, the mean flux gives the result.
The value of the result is 8.38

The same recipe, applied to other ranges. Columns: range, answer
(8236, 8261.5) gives 8.26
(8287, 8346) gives 8.19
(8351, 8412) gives 8.41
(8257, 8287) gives 8.61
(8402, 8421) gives 8.5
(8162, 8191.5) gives 8.71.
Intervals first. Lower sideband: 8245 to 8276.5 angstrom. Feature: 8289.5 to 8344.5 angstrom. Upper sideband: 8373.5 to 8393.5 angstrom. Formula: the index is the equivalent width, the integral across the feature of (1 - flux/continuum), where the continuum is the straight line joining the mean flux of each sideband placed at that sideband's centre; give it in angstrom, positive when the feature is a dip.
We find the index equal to 2.93 angstrom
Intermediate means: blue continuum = 8.44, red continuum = 8.88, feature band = 8.18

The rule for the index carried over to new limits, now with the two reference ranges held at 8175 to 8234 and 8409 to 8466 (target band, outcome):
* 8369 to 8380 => -1.10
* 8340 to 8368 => -0.44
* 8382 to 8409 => -1.90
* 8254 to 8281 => -1.15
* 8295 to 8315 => -0.08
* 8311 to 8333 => -0.21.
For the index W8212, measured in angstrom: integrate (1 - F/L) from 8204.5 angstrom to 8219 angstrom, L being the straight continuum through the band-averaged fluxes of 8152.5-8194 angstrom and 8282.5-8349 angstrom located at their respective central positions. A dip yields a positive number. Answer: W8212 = 0.2 angstrom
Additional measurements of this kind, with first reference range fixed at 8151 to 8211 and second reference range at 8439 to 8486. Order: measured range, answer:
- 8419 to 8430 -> 0.9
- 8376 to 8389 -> -1.4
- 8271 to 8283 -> -0.6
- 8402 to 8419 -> -1.1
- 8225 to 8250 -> -0.4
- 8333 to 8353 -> -0.7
